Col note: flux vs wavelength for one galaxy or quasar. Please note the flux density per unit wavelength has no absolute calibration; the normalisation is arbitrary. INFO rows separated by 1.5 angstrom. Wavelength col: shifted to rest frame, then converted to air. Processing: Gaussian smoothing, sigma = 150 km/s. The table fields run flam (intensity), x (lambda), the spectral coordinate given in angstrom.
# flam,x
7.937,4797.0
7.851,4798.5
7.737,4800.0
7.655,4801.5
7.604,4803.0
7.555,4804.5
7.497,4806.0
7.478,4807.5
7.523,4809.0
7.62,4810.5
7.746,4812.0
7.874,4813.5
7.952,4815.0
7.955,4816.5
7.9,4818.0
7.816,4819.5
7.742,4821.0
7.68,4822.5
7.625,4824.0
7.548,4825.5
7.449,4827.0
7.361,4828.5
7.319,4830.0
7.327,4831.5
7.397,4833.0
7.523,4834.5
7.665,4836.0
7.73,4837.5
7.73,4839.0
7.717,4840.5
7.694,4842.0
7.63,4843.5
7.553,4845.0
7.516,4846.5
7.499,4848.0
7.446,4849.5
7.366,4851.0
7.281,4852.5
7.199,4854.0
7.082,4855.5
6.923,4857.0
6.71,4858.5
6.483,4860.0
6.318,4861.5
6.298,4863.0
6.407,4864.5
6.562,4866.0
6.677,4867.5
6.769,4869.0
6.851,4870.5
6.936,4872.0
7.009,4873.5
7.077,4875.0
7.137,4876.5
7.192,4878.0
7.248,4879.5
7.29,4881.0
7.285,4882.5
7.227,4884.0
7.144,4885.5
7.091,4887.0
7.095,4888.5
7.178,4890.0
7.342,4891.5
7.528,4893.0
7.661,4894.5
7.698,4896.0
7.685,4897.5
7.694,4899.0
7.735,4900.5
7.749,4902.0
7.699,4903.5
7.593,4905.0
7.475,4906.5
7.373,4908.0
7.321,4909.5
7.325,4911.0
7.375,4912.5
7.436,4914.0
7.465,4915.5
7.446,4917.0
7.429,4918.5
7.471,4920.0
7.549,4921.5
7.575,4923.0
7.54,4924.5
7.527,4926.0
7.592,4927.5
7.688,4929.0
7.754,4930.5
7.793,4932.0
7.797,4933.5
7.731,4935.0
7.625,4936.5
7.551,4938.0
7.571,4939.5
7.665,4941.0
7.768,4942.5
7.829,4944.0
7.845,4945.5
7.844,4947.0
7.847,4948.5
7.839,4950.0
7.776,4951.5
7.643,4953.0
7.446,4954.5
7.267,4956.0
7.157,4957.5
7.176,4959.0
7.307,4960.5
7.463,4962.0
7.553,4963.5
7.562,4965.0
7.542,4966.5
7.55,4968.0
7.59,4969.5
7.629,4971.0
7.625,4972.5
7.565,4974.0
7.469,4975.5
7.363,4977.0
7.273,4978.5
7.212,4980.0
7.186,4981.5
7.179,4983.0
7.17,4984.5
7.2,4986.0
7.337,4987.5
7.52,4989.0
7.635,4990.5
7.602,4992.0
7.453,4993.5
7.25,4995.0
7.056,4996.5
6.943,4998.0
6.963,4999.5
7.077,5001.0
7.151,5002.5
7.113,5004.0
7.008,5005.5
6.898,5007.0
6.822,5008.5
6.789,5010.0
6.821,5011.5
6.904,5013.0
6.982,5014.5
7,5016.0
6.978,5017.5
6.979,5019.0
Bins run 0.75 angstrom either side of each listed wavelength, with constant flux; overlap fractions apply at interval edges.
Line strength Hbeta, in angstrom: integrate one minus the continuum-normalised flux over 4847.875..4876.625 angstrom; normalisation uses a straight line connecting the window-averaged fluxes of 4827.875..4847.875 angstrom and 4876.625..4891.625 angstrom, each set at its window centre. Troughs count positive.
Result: 1.9 angstrom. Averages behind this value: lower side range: 7.55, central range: 6.88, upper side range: 7.2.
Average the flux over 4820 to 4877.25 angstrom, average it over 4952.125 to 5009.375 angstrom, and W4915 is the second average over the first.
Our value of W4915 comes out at 1.01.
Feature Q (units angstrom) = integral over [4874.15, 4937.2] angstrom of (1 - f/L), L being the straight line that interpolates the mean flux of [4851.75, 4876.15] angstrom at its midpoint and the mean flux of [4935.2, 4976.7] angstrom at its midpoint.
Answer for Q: -2.8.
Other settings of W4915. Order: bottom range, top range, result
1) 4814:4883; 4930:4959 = 1.05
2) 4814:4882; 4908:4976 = 1.04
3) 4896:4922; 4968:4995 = 0.99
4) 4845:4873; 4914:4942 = 1.10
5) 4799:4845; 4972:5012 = 0.94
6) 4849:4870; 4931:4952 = 1.14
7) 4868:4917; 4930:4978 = 1.04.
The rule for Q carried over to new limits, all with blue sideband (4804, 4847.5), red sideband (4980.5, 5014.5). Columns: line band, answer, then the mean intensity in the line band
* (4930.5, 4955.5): -1.5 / 7.72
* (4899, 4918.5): -0.3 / 7.5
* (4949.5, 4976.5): -1.0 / 7.5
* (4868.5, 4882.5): 0.8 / 7.07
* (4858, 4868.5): 1.4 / 6.49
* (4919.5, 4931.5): -0.4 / 7.59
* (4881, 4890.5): 0.4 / 7.18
